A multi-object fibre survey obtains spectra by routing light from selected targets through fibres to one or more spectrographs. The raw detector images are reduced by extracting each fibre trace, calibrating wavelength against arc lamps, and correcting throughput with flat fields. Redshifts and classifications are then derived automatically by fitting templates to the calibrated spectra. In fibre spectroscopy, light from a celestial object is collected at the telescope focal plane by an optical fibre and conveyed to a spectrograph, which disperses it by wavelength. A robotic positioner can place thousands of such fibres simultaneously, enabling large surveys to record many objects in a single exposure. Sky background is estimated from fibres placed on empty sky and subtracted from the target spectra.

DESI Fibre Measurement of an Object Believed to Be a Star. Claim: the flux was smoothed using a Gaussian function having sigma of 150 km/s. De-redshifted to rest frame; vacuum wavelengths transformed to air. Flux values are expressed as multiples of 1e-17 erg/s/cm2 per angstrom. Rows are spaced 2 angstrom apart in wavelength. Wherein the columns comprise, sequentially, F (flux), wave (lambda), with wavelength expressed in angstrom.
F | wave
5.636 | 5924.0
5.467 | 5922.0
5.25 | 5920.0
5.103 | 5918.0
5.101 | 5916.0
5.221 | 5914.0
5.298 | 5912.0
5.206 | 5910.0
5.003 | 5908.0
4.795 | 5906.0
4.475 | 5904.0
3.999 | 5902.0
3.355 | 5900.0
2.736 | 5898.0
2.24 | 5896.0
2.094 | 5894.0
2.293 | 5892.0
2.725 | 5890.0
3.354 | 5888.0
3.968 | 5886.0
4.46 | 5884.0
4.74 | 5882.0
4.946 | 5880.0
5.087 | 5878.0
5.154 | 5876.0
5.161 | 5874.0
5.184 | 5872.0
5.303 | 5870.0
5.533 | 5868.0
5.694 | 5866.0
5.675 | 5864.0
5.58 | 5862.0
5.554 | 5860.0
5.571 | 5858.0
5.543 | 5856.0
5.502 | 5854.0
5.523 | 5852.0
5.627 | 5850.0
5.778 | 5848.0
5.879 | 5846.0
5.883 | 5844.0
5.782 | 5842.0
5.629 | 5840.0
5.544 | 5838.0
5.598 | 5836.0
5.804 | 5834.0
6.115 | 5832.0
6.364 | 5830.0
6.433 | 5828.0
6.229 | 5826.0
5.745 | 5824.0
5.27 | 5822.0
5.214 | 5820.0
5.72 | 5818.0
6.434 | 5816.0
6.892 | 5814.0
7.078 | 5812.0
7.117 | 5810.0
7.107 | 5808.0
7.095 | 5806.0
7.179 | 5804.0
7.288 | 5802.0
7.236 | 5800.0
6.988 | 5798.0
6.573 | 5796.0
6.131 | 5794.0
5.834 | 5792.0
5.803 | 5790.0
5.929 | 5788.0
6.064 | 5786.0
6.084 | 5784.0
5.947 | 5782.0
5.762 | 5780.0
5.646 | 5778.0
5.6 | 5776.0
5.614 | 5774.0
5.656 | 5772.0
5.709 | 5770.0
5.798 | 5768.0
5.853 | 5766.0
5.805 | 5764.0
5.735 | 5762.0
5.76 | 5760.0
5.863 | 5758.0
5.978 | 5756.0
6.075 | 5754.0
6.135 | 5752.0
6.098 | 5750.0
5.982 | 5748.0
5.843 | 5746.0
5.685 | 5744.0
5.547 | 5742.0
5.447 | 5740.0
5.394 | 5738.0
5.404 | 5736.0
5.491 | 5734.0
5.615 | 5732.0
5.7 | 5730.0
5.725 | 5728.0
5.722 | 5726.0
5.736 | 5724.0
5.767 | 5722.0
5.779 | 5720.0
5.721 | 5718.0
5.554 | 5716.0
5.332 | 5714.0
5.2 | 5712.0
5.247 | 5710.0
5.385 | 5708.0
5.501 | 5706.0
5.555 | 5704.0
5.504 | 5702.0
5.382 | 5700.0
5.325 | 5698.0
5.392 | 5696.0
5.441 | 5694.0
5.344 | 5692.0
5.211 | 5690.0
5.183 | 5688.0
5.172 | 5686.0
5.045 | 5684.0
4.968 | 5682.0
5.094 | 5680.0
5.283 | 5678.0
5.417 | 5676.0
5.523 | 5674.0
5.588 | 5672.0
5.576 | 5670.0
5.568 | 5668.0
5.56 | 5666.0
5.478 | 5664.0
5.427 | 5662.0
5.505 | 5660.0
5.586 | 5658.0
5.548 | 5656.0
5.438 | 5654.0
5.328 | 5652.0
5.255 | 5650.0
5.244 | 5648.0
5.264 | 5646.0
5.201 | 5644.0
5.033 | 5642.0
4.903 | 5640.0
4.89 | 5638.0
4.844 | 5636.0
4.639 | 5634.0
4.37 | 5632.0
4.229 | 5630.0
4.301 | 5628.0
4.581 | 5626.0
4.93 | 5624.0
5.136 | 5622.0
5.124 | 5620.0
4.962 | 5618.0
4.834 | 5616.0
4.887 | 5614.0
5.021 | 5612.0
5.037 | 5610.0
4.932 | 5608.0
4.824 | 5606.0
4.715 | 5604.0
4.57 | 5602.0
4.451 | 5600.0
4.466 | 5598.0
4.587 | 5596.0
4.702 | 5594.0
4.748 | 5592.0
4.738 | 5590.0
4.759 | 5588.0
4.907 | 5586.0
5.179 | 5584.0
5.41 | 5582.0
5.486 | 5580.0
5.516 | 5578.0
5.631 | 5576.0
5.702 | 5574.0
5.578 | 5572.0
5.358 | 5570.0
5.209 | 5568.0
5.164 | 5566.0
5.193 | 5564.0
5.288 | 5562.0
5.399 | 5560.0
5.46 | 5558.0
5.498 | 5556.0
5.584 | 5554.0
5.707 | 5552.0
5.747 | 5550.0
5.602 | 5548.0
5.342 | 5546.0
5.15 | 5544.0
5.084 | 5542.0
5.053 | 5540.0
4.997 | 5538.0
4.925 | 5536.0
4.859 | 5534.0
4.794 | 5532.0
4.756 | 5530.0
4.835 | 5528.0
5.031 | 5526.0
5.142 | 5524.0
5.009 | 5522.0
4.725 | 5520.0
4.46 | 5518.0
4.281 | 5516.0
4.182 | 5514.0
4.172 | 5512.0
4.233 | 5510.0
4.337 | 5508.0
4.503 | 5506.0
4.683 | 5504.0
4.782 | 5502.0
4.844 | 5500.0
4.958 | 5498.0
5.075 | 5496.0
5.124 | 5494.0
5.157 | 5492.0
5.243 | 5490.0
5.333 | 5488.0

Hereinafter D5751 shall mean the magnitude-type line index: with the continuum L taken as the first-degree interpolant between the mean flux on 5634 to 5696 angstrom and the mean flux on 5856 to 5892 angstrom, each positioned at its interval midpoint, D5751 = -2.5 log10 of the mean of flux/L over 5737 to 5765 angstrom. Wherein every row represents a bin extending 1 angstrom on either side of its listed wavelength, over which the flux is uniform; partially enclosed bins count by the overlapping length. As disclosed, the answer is -0.14 mag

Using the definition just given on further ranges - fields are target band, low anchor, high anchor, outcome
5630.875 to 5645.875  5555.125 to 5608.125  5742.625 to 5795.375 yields 0.10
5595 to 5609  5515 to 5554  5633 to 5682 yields 0.12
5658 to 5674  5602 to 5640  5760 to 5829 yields -0.08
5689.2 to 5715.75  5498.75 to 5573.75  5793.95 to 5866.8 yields 0.05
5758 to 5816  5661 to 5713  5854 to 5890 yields -0.20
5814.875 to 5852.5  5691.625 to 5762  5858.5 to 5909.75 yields -0.21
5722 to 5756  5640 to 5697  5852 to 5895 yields -0.12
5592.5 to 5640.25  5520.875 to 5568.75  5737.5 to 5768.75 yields 0.14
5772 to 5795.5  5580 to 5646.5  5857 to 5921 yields -0.25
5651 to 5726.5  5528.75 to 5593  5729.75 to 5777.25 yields 0.03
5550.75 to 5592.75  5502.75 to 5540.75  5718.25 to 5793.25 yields -0.09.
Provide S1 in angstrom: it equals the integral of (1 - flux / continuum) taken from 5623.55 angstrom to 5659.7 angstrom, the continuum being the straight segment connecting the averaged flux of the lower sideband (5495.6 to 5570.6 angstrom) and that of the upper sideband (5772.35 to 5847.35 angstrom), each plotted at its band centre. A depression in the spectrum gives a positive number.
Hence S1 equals 3.1 angstrom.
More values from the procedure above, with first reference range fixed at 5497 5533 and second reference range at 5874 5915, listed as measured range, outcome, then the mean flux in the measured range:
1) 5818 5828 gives -3.62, 5.71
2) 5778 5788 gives -3.95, 5.93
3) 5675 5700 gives -4.85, 5.25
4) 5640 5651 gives -1.77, 5.17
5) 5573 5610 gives -3.48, 4.96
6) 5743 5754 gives -4.24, 5.96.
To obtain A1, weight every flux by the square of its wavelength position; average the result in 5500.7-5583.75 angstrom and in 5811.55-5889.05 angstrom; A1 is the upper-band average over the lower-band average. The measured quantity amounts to 1.2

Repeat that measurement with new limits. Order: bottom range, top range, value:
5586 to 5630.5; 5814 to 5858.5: 1.32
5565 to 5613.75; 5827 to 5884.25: 1.21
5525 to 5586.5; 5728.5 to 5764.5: 1.17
